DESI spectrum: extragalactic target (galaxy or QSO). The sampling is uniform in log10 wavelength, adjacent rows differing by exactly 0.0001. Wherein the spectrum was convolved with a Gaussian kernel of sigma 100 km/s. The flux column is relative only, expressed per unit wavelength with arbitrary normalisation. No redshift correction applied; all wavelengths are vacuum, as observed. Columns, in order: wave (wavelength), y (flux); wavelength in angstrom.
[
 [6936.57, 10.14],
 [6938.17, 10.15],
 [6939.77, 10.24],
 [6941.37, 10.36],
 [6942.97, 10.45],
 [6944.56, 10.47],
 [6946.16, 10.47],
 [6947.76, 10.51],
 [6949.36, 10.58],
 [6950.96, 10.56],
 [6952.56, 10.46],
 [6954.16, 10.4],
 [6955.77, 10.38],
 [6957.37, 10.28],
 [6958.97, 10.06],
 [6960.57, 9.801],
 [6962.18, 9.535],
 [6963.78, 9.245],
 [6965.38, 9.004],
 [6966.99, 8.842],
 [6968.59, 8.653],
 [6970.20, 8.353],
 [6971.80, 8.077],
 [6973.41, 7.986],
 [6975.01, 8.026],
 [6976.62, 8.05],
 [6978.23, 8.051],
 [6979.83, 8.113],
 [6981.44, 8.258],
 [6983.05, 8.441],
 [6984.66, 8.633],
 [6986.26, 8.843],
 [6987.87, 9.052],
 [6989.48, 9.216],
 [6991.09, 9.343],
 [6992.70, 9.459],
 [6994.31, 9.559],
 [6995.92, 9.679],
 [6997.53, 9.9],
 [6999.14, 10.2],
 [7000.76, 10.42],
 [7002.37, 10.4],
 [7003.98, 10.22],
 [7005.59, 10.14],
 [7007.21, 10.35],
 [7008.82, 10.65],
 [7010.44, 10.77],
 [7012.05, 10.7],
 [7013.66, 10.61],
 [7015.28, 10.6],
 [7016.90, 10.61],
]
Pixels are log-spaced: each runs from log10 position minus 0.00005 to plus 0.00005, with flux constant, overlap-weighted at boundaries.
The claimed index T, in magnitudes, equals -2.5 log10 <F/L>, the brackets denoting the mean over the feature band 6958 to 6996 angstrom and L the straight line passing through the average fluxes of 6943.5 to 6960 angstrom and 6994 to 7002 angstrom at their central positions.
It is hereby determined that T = 0.154 mag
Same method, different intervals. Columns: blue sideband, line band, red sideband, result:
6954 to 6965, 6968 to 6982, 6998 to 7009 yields 0.22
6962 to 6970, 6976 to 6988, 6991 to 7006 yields 0.13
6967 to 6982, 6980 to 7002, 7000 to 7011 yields 0.01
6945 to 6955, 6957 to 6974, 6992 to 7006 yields 0.14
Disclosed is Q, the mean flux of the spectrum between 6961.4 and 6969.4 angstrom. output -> 9.05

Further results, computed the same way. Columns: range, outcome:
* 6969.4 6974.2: 8.14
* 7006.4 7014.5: 10.6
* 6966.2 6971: 8.62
